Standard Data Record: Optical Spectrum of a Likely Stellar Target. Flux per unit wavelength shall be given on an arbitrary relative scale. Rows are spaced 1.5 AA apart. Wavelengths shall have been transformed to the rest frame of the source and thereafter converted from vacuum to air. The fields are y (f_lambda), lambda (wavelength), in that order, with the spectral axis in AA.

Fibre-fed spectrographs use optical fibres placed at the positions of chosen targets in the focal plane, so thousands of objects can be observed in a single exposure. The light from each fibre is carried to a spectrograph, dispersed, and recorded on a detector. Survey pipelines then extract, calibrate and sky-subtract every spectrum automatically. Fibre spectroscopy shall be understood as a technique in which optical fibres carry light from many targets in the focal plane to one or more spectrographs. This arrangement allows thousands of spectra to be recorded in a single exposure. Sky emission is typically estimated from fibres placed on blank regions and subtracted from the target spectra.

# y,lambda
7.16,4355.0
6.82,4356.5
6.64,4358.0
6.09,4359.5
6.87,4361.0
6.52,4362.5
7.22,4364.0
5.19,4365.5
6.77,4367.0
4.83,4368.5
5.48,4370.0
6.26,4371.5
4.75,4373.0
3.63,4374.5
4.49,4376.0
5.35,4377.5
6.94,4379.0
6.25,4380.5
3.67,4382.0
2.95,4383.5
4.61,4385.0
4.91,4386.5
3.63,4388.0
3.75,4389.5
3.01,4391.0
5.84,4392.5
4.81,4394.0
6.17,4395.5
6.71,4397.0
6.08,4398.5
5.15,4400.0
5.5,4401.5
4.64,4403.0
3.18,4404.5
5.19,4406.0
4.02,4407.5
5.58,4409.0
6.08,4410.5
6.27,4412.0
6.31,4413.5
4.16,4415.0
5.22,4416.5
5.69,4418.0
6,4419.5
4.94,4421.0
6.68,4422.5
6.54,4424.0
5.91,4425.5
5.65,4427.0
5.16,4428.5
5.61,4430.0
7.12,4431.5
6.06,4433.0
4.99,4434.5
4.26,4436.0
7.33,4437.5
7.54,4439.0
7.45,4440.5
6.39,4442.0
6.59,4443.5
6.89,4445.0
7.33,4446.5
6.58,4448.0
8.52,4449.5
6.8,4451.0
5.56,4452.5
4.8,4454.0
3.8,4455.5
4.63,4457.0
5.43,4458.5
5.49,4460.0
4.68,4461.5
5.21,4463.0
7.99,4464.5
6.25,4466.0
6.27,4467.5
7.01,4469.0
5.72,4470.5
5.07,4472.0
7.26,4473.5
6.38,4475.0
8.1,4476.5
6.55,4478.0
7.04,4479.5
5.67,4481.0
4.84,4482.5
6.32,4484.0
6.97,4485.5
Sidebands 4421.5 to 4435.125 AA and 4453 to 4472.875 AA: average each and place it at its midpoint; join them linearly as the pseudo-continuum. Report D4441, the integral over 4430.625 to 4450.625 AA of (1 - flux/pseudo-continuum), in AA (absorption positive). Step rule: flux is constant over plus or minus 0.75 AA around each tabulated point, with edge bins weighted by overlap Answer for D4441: -3.0 AA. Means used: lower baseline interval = 5.96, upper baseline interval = 5.58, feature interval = 6.69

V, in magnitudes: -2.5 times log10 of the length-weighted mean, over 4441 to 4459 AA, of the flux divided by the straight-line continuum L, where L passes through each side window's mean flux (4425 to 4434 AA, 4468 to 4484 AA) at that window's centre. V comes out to -0.008 mag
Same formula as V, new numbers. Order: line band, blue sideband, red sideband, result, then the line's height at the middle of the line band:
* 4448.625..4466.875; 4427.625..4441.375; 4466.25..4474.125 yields 0.08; 6.22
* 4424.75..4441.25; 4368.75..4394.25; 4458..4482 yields -0.09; 5.61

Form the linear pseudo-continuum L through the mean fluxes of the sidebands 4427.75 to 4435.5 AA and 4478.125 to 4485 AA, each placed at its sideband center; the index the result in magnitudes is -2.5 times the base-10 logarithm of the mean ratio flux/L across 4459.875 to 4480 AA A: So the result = -0.07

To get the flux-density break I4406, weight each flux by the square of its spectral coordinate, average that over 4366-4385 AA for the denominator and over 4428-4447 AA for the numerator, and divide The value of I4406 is 1.29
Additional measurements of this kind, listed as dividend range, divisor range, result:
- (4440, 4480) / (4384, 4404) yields 1.31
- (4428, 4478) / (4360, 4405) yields 1.23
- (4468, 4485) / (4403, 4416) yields 1.29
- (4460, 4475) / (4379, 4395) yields 1.42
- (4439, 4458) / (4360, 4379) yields 1.15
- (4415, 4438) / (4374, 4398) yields 1.21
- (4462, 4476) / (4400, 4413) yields 1.28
